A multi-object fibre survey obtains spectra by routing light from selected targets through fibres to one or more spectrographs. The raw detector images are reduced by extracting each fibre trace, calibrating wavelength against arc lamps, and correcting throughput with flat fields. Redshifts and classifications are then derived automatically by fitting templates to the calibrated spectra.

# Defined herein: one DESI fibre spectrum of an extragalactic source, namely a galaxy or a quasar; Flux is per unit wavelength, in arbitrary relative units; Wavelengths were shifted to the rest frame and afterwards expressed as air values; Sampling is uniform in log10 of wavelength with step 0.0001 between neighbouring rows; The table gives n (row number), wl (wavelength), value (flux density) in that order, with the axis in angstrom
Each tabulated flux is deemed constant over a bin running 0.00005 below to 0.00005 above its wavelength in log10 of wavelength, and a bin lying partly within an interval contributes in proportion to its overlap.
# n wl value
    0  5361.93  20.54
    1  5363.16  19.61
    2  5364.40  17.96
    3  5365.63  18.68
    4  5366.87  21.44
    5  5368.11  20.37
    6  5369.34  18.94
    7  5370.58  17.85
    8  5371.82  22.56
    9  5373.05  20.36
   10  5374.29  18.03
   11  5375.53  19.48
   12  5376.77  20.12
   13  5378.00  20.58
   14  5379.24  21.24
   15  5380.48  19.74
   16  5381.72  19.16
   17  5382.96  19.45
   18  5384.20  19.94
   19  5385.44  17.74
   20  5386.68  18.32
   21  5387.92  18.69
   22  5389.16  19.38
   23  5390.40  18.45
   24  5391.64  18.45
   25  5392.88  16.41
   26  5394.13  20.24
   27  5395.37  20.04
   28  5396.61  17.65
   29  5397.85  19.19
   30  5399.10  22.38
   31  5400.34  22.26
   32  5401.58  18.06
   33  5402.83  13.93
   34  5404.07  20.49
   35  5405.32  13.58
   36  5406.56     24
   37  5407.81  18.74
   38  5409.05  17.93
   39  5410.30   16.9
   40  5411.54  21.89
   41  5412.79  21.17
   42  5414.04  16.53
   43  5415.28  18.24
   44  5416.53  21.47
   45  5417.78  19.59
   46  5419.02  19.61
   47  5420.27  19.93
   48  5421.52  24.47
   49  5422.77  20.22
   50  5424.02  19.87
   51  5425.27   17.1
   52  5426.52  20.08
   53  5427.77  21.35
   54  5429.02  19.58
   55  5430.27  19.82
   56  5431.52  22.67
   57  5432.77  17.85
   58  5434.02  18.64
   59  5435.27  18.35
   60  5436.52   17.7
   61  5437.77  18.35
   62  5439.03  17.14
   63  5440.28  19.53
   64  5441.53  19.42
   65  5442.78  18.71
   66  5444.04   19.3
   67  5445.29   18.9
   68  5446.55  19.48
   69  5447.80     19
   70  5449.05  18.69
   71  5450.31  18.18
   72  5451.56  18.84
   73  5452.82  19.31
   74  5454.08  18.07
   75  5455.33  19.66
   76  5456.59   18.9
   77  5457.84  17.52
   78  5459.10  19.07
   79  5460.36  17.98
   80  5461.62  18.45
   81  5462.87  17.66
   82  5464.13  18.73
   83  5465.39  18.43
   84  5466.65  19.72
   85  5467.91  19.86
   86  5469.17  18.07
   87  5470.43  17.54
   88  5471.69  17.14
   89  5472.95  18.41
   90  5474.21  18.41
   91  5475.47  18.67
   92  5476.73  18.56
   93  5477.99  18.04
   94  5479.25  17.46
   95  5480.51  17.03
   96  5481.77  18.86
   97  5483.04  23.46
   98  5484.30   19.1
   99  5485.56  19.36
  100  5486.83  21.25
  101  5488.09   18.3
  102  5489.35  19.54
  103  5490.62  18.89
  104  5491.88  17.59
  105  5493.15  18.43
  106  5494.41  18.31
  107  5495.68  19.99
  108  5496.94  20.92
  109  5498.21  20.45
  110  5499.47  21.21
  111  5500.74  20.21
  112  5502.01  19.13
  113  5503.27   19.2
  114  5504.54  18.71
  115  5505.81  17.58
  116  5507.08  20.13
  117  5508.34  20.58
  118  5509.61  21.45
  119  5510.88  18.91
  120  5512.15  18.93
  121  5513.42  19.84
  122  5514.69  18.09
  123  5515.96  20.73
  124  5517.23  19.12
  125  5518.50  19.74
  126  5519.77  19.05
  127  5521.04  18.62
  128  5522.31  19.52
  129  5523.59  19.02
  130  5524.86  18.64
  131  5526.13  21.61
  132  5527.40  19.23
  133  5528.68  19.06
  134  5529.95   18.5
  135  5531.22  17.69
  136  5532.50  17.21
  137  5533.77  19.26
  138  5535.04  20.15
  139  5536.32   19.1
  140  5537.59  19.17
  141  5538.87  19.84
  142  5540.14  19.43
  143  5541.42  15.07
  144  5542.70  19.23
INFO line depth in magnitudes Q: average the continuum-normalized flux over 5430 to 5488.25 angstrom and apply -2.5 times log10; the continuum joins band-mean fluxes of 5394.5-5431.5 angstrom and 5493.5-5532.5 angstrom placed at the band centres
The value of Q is 0.040 mag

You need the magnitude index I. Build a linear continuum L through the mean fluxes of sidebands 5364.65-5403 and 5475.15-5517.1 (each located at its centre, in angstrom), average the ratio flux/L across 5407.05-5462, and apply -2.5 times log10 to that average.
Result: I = 0.010 mag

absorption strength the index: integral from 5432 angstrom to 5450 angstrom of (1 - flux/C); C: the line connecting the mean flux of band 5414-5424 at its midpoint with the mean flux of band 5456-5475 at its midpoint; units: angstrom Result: 0.6 angstrom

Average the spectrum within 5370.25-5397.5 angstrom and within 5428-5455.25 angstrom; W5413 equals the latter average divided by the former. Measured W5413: 0.98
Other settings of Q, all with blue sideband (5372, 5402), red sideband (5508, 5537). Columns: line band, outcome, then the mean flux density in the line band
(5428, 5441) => 0.02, 19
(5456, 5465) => 0.06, 18.3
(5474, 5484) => 0.03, 18.8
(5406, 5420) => -0.01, 19.6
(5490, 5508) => 0.00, 19.4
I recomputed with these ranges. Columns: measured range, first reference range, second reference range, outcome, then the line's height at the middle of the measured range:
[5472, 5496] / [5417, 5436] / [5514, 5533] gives 0.03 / 19.4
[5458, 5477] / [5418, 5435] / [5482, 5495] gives 0.07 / 19.6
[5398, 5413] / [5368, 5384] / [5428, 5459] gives 0.01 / 19.4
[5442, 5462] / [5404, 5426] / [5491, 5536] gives 0.04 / 19.4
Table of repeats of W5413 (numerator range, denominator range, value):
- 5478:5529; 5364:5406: 1.01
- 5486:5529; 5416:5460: 1.01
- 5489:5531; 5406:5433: 0.97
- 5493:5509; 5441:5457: 1.04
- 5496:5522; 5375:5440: 1.02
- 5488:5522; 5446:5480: 1.05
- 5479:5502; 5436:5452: 1.04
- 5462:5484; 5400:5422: 0.96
